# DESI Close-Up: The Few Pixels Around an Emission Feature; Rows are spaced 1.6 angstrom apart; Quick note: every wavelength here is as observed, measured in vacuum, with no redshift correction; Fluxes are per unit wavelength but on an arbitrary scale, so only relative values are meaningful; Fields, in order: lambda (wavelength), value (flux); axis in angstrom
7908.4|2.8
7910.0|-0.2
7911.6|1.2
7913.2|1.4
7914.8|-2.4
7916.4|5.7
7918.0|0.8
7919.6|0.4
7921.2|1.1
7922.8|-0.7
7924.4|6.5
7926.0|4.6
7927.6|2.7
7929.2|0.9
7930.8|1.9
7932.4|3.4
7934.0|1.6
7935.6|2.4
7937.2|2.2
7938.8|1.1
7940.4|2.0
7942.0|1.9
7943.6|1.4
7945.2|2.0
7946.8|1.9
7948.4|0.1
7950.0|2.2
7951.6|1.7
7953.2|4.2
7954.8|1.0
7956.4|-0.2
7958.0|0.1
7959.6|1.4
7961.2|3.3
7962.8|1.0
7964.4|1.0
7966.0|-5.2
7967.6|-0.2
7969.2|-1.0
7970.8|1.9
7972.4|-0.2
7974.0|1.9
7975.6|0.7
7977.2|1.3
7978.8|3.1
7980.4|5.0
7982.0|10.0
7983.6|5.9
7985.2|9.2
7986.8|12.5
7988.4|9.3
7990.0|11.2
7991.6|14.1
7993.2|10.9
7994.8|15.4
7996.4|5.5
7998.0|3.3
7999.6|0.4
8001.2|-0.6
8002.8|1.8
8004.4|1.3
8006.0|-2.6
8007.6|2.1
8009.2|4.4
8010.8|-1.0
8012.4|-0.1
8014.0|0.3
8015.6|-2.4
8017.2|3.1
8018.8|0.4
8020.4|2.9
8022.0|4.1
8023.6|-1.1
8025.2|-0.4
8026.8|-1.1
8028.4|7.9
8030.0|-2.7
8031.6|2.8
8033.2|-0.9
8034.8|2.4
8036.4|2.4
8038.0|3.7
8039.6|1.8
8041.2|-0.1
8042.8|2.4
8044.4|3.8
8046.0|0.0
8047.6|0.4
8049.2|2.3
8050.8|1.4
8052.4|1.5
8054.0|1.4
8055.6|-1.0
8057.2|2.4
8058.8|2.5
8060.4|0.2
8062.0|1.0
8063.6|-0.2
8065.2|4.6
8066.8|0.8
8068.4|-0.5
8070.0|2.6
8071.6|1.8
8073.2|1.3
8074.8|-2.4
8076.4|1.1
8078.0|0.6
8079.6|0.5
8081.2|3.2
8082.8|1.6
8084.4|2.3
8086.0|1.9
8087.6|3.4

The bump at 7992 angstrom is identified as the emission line [O II]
